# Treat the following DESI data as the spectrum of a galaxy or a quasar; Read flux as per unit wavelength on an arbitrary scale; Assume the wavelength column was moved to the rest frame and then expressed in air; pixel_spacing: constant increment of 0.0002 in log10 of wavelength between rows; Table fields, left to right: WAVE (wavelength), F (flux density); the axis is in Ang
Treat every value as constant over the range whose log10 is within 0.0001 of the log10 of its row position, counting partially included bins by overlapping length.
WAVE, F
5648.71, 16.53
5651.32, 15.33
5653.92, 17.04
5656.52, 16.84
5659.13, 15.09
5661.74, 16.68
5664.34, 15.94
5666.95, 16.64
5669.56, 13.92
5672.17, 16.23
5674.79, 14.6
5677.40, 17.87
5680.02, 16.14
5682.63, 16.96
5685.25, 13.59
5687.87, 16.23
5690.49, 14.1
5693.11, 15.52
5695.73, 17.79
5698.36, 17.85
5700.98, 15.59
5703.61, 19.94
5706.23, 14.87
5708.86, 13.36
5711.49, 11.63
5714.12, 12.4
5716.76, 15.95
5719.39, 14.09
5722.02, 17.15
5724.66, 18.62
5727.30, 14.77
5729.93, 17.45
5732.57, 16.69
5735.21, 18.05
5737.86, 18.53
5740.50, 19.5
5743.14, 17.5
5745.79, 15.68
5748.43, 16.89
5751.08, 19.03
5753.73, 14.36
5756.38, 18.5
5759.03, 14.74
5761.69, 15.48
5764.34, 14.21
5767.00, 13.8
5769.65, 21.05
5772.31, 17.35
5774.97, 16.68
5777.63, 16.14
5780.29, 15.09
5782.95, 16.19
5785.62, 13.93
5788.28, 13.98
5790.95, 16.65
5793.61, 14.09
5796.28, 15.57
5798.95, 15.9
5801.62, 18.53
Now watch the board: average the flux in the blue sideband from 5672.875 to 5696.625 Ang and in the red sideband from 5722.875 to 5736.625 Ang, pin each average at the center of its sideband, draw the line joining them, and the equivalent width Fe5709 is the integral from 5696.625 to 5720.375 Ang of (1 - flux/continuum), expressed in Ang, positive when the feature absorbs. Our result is 2.0 Ang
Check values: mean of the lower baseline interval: 15.8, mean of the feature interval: 15.1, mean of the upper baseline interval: 17.1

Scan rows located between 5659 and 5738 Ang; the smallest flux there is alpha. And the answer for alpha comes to 11.63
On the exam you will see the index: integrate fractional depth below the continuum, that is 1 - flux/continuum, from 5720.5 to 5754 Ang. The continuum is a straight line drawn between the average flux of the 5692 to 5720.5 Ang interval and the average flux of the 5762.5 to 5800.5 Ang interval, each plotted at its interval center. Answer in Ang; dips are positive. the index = -3.8 Ang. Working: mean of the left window 15.4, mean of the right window 15.8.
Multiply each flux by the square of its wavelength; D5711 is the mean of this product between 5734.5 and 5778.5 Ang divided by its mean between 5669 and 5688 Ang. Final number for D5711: 1.10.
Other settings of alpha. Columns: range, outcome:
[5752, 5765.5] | 14.21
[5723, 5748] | 14.77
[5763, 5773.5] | 13.8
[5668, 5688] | 13.59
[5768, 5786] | 13.93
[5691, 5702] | 15.52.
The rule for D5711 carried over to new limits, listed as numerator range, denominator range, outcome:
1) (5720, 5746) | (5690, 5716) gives 1.14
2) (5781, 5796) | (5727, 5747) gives 0.88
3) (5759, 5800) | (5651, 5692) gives 1.03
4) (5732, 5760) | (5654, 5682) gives 1.10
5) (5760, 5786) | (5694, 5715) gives 1.06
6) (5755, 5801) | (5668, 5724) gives 1.05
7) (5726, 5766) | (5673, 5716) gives 1.10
